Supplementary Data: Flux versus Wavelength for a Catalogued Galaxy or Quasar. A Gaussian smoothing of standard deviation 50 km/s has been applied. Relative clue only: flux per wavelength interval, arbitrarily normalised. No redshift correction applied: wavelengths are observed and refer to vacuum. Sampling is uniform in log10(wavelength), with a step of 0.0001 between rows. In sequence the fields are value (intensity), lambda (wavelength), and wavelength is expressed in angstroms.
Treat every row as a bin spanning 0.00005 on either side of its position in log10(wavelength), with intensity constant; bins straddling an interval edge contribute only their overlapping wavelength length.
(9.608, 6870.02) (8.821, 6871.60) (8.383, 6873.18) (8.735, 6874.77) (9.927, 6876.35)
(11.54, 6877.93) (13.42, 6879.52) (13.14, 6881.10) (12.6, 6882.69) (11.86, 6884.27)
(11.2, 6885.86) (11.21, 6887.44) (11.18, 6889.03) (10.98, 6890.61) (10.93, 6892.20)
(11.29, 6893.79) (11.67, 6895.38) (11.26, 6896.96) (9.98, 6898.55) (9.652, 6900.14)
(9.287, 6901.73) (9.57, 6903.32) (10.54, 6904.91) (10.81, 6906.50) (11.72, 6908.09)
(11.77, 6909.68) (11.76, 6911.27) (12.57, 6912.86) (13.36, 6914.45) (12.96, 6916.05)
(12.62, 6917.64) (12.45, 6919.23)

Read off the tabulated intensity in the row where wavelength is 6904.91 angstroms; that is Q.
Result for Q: 10.54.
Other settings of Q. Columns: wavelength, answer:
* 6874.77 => 8.735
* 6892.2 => 10.93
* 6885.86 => 11.2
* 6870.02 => 9.608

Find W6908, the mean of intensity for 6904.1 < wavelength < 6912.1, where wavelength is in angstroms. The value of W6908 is 11.3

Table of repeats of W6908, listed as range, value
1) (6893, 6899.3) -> 11.1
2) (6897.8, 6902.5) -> 9.63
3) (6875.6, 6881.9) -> 12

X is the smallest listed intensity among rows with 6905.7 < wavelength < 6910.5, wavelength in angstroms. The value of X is 10.81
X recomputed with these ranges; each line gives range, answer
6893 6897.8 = 11.26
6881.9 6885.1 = 11.86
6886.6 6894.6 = 10.93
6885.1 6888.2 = 11.2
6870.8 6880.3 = 8.383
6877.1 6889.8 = 11.18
